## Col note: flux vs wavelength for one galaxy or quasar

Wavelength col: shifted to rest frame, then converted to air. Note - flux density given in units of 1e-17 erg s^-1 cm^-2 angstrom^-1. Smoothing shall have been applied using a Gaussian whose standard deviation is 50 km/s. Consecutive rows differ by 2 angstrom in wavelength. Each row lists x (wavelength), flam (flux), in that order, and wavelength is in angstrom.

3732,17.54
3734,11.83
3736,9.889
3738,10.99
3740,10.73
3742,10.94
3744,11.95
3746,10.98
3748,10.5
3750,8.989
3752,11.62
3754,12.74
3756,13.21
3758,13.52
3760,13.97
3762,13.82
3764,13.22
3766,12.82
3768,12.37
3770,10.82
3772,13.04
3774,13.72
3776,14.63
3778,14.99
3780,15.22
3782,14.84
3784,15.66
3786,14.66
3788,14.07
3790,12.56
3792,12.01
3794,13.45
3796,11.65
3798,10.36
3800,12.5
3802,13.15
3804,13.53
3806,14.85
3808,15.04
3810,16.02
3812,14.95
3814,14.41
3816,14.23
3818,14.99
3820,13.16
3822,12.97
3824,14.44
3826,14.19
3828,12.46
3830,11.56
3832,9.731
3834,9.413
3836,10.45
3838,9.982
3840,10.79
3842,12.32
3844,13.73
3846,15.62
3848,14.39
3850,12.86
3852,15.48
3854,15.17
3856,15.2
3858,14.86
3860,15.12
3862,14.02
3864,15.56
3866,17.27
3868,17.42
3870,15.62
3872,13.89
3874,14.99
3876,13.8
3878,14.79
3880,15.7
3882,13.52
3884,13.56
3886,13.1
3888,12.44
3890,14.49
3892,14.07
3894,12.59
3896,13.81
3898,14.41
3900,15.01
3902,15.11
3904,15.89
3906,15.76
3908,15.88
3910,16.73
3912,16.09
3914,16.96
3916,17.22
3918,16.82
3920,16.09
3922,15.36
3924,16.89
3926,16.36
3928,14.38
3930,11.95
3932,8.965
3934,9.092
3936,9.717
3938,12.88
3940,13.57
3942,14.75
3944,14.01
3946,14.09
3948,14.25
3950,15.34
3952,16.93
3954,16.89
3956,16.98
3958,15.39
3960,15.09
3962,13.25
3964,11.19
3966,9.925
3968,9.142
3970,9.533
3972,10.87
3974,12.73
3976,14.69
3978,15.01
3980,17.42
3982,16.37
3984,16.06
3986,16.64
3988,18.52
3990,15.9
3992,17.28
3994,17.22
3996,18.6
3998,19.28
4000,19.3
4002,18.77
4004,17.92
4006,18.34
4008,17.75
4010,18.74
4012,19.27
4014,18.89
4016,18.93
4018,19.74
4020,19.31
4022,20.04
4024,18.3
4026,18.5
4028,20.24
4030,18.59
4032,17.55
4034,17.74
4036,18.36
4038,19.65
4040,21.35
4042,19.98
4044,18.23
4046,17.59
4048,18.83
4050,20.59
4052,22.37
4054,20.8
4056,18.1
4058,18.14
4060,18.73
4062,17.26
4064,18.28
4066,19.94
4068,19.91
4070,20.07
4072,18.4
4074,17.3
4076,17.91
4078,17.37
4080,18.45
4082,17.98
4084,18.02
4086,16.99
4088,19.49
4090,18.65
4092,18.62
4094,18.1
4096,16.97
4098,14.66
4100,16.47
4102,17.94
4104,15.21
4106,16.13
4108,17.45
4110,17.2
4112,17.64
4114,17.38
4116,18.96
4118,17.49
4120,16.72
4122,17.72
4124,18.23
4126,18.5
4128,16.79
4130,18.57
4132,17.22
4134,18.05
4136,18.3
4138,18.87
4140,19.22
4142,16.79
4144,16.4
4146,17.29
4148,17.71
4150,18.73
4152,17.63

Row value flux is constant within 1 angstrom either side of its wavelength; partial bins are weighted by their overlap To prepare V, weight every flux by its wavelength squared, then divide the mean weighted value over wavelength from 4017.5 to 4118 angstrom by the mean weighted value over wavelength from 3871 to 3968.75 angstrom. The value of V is 1.4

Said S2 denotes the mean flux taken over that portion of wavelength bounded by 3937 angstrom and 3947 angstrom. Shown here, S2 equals 13.9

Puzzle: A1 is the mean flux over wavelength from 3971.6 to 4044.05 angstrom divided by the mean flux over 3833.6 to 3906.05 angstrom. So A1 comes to 1.27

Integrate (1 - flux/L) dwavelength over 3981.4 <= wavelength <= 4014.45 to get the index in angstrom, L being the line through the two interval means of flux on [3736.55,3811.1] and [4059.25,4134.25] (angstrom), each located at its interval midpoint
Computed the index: -3.3 angstrom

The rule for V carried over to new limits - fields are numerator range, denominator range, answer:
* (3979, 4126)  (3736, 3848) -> 1.62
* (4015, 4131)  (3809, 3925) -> 1.41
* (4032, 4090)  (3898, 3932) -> 1.30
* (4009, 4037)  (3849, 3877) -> 1.36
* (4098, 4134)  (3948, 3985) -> 1.33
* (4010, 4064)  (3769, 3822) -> 1.57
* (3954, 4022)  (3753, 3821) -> 1.32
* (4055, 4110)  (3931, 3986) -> 1.40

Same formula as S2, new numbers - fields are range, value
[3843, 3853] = 14.4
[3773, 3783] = 14.7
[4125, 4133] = 17.8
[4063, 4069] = 19.4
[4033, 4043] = 19.4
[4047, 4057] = 20.1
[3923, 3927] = 16.6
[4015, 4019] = 19.3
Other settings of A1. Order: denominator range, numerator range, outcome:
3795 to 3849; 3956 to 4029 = 1.27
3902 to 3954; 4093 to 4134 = 1.18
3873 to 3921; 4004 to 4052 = 1.27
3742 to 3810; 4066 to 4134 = 1.36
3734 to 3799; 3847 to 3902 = 1.16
